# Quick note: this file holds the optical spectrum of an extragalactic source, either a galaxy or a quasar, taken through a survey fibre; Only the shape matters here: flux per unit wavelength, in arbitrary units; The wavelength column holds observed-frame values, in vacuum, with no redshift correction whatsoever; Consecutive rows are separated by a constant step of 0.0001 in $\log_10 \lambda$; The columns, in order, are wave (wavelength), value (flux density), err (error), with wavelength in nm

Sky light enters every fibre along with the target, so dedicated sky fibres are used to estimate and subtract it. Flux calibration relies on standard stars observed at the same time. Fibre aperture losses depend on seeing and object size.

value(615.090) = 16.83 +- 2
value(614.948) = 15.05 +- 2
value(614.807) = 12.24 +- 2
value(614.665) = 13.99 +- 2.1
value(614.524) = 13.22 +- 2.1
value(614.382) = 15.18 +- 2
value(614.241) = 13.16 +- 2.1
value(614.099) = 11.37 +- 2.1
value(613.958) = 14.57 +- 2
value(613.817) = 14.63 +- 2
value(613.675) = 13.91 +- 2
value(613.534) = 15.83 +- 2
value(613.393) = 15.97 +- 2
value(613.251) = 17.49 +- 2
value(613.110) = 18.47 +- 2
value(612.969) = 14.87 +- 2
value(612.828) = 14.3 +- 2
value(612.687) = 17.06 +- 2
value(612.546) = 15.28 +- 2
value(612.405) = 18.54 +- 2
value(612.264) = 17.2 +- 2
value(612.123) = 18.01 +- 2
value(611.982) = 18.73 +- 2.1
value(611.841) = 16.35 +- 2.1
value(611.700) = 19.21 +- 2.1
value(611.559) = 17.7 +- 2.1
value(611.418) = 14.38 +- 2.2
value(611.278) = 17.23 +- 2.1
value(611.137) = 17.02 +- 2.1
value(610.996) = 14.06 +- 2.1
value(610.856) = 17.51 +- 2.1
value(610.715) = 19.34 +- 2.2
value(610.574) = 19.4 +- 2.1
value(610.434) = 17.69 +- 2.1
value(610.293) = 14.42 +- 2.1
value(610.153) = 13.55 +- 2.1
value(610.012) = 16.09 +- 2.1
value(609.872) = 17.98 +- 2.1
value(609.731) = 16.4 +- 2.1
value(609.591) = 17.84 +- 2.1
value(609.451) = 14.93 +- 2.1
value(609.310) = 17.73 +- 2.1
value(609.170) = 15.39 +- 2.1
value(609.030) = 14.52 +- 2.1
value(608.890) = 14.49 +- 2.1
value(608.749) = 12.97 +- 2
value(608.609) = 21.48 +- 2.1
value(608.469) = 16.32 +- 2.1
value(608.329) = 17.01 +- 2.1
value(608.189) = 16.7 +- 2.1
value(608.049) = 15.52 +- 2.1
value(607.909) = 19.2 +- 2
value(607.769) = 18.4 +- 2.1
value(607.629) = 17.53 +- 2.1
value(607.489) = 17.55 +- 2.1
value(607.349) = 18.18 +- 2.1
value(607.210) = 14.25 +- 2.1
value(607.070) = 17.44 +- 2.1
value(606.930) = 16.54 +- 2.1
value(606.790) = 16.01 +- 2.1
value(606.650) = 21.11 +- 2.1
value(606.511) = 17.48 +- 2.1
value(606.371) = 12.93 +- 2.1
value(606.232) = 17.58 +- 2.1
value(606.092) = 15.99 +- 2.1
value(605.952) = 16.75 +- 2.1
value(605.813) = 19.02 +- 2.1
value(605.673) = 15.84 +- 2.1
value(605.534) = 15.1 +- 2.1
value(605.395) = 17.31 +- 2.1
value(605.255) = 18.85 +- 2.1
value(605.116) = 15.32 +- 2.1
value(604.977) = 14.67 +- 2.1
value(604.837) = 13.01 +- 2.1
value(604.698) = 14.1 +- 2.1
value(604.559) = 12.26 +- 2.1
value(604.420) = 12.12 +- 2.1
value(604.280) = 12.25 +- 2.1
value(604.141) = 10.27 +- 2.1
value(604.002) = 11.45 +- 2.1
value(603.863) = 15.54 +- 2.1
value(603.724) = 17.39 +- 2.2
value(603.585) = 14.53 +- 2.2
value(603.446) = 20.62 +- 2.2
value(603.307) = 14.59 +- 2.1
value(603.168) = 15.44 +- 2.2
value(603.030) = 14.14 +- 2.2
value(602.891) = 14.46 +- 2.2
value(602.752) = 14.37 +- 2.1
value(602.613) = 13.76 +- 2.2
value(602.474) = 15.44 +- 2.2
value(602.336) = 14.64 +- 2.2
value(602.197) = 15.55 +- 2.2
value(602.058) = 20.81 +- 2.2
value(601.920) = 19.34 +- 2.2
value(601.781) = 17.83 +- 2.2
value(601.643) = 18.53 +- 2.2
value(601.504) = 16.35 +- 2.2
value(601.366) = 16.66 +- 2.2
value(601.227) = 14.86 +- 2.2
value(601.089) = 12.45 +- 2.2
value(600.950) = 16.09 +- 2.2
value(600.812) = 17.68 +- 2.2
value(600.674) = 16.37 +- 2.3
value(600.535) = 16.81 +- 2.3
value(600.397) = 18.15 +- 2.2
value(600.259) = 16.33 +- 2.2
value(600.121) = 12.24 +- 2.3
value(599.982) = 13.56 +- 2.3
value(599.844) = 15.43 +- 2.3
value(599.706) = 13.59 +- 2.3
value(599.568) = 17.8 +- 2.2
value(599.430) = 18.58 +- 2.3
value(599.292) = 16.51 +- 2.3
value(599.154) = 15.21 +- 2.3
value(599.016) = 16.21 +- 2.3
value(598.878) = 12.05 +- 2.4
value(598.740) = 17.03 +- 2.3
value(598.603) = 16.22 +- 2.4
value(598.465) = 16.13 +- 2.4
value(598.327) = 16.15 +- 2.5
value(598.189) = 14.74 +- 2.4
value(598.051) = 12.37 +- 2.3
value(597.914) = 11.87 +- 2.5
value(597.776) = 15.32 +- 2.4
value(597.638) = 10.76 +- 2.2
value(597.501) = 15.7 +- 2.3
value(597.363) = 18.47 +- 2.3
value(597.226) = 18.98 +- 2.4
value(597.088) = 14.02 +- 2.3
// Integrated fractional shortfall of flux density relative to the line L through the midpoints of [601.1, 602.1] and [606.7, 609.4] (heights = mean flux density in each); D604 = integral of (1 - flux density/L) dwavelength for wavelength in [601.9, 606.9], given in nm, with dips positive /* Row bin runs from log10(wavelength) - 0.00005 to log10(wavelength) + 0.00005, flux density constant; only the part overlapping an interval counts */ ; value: 0.46 nm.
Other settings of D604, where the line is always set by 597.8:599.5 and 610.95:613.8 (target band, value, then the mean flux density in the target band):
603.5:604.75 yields 0.188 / 13.4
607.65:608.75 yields -0.090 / 17.5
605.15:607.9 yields -0.183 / 17.1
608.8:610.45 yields 0.048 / 15.8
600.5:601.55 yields -0.026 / 15.9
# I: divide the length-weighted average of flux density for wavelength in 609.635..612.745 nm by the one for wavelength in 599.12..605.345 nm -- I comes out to 1.10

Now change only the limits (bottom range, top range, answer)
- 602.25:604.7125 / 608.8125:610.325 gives 1.10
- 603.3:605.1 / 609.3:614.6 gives 1.15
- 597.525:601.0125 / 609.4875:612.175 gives 1.11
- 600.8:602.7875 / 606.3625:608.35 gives 1.06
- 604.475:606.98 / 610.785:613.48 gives 1.04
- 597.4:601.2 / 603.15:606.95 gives 1.02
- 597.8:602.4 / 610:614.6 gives 1.01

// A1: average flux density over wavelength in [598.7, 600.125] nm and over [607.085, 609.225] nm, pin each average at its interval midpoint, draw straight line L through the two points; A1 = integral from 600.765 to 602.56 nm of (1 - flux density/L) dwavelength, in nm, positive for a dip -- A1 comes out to -0.10 nm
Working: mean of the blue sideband 15.4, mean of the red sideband 16.7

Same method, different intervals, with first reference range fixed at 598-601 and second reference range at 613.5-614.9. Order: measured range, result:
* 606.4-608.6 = -0.399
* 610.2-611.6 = -0.255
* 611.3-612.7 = -0.317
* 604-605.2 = 0.164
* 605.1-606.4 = -0.152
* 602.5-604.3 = 0.070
